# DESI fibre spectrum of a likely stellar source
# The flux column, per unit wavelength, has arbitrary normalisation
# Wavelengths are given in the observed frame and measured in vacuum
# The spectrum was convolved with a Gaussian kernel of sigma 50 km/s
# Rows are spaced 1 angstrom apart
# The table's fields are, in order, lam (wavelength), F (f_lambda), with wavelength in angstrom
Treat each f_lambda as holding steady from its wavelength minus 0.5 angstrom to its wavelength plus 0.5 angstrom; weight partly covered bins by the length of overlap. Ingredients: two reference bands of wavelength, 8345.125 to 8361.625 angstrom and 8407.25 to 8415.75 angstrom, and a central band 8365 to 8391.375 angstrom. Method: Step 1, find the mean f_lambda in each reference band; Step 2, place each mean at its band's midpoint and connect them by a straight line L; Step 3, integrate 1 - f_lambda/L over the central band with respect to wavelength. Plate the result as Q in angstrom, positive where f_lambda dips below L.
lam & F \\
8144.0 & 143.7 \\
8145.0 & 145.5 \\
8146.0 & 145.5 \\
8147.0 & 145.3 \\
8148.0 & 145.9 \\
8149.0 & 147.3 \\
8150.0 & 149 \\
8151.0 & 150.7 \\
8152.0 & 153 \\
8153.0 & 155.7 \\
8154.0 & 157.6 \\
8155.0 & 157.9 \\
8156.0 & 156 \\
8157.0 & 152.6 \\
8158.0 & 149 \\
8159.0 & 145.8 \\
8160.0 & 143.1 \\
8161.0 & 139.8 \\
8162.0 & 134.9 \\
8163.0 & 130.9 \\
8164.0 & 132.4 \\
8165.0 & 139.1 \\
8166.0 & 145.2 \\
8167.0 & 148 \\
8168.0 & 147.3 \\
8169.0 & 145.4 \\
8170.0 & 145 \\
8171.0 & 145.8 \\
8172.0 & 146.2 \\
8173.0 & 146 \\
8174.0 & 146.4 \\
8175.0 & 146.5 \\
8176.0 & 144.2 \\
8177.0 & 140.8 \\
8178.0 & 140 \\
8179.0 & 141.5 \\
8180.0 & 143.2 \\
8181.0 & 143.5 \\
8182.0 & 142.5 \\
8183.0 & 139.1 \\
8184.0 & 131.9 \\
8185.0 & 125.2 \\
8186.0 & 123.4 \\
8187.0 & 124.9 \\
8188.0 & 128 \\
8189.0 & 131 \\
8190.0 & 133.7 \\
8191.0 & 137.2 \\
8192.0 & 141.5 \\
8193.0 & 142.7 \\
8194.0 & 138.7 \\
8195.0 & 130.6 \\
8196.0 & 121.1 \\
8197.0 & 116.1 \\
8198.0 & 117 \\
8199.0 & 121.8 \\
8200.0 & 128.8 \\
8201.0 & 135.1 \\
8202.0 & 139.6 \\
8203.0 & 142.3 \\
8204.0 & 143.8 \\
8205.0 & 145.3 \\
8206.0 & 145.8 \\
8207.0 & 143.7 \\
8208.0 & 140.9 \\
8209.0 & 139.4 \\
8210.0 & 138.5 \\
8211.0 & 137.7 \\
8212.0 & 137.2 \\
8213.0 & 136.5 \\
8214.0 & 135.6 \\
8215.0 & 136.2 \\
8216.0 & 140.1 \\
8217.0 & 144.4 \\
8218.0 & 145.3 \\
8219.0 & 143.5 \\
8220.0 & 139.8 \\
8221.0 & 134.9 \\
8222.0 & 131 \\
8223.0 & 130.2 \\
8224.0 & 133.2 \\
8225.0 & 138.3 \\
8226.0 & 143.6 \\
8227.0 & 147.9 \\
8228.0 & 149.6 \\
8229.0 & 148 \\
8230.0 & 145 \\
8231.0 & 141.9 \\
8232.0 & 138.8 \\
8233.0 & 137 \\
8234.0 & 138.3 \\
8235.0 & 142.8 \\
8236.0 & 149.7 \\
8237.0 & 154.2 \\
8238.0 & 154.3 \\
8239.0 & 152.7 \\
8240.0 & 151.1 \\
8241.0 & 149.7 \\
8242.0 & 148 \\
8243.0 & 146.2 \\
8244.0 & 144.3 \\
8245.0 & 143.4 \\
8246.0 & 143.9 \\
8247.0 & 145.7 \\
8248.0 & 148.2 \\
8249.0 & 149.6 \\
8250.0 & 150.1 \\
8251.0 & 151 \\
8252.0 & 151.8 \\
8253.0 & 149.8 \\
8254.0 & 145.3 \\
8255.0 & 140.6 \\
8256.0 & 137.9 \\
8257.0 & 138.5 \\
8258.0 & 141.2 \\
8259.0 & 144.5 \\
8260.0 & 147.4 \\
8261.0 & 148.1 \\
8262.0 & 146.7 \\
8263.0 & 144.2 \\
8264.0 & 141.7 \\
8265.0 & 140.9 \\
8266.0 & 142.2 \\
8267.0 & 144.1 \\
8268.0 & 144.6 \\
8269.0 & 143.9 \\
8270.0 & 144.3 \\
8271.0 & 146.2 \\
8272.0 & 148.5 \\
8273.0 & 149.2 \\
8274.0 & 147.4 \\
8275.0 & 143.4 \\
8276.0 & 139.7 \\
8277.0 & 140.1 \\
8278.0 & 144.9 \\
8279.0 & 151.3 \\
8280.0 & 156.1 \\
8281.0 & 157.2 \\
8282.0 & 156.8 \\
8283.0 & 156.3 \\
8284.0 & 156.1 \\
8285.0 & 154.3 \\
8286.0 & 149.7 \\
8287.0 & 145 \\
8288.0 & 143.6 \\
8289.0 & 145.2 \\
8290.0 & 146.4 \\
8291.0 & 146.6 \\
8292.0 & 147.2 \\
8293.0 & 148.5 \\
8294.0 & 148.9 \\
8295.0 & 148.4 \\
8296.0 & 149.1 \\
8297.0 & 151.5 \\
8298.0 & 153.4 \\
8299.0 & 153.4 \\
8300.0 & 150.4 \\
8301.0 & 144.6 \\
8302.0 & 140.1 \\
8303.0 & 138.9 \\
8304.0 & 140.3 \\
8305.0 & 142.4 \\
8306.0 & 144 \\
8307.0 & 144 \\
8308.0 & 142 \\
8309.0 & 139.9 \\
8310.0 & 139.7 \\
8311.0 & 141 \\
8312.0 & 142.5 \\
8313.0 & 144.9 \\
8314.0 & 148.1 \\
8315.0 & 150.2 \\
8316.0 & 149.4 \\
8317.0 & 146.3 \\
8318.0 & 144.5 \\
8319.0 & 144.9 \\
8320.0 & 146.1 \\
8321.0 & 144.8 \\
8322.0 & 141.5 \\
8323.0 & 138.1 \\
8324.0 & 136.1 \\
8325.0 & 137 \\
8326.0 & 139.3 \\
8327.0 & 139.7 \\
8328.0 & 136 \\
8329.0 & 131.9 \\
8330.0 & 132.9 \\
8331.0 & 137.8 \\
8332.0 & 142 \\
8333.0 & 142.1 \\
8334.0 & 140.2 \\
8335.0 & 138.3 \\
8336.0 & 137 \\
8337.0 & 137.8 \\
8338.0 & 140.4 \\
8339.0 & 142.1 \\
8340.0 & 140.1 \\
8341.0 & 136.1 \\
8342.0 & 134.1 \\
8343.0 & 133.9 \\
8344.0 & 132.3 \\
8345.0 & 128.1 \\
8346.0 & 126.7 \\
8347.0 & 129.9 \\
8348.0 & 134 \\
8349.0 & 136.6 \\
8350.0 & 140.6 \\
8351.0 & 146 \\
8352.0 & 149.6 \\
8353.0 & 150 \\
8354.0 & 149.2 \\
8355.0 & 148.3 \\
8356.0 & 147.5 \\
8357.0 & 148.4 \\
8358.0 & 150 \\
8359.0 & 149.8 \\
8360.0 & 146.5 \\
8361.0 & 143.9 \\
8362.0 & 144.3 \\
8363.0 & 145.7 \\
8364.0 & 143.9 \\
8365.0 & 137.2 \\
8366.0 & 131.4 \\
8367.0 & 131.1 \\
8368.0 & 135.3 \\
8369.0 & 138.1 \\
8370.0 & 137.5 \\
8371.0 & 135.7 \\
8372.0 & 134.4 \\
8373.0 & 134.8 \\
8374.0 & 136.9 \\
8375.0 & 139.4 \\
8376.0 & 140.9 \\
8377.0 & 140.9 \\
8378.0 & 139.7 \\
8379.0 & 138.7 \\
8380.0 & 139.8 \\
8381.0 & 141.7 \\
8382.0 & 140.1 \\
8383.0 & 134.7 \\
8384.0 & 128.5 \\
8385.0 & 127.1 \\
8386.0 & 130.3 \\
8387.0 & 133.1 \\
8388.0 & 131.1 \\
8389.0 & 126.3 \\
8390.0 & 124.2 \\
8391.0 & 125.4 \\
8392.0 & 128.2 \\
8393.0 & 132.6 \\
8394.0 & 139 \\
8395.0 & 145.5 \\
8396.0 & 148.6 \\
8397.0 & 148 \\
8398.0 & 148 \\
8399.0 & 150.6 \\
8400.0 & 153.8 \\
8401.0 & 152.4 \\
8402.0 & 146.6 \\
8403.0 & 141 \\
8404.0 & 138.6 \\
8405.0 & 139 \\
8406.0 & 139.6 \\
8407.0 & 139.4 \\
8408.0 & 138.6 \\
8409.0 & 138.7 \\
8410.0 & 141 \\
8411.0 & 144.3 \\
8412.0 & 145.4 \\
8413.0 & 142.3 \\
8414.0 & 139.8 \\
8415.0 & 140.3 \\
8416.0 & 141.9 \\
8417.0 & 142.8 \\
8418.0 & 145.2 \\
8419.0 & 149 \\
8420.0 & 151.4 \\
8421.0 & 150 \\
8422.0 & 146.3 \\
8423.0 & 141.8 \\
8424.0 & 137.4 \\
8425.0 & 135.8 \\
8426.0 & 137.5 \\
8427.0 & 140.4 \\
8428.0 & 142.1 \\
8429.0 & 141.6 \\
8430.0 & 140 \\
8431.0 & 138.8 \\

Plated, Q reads 1.4 angstrom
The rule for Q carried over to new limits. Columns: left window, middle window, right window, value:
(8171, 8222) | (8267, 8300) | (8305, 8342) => -2.1 angstrom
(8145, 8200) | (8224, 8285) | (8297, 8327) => -1.7 angstrom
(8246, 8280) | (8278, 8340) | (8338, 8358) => -0.9 angstrom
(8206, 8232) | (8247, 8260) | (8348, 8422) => -0.5 angstrom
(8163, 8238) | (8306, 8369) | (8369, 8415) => -0.9 angstrom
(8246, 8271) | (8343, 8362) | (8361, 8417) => -0.2 angstrom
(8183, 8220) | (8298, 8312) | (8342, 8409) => -0.6 angstrom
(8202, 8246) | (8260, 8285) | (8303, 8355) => -1.0 angstrom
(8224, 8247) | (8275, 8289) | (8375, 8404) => -0.6 angstrom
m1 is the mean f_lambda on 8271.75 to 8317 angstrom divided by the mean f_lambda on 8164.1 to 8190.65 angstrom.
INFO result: 1.1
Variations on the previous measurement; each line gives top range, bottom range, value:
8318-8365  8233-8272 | 0.96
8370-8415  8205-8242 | 0.98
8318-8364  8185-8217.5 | 1.04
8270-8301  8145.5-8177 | 1.02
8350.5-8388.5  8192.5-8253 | 0.99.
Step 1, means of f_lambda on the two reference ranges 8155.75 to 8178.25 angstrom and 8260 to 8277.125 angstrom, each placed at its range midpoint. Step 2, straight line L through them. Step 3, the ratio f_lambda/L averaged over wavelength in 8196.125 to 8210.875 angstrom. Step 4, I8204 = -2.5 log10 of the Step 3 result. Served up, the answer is 0.07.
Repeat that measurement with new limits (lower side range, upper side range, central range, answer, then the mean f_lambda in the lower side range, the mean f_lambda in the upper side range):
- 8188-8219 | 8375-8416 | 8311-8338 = -0.02 mag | 136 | 139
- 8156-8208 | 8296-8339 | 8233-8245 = -0.06 mag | 138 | 142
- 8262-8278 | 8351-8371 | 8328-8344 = 0.05 mag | 144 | 143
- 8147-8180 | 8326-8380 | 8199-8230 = 0.03 mag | 146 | 139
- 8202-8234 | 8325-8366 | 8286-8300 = -0.06 mag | 140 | 140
